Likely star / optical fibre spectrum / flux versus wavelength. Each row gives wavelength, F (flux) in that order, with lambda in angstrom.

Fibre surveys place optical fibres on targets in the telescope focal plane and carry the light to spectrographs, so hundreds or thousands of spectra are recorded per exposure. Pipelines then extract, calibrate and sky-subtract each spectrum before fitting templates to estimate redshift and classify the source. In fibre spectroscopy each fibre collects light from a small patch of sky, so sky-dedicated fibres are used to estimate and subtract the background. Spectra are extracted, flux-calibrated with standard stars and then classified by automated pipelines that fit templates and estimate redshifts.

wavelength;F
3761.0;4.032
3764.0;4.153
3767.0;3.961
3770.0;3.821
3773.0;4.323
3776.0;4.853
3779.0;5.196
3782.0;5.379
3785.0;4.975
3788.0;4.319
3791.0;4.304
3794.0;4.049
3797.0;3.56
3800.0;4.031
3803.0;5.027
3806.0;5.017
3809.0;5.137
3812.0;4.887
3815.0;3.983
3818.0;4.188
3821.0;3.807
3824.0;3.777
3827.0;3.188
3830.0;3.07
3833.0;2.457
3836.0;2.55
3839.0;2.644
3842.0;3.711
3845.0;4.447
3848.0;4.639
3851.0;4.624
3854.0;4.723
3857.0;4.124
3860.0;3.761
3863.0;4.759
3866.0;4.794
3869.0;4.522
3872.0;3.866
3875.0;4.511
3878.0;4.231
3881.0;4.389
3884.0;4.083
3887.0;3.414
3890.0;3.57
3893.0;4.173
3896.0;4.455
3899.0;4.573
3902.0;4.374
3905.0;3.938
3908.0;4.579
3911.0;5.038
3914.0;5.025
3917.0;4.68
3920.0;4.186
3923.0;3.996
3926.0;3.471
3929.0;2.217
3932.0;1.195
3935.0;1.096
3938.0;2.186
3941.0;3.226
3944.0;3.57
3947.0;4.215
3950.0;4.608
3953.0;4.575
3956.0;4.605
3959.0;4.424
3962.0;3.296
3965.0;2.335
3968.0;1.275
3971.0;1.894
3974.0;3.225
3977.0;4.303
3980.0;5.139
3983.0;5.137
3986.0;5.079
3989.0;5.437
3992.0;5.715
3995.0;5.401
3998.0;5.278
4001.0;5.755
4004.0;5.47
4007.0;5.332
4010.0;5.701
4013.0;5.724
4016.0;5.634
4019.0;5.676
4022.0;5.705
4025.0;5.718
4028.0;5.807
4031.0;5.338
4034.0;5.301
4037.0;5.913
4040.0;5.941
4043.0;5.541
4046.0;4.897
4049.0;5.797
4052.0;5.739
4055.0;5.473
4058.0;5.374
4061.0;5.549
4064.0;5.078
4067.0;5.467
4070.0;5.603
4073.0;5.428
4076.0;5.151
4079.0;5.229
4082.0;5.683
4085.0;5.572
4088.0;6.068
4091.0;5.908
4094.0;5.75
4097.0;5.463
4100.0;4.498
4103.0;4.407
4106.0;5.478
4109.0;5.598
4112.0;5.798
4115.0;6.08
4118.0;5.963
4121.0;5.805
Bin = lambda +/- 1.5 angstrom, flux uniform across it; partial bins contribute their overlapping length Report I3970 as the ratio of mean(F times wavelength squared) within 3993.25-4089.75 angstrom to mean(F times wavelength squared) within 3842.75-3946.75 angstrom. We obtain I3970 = 1.51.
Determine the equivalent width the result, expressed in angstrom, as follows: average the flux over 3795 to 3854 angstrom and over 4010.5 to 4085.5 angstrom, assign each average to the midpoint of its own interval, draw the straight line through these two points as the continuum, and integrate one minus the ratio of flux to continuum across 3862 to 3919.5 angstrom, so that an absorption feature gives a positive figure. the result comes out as 0.80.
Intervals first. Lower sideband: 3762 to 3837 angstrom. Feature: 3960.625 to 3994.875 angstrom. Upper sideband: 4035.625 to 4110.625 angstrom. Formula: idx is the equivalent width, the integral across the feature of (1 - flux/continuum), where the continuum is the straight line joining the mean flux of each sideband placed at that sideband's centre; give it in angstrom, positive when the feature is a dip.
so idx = 7.3 angstrom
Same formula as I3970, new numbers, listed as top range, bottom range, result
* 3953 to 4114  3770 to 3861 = 1.38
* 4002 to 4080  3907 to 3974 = 1.70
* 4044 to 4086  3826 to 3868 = 1.58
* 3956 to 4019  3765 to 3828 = 1.16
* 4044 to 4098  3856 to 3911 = 1.43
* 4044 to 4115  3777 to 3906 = 1.47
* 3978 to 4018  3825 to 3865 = 1.56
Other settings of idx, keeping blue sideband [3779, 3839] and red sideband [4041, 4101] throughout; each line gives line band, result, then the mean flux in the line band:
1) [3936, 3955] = 4.5 angstrom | 3.68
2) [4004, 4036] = -2.4 angstrom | 5.59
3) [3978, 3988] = -0.2 angstrom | 5.09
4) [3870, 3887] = 1.1 angstrom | 4.15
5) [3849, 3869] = -0.6 angstrom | 4.47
